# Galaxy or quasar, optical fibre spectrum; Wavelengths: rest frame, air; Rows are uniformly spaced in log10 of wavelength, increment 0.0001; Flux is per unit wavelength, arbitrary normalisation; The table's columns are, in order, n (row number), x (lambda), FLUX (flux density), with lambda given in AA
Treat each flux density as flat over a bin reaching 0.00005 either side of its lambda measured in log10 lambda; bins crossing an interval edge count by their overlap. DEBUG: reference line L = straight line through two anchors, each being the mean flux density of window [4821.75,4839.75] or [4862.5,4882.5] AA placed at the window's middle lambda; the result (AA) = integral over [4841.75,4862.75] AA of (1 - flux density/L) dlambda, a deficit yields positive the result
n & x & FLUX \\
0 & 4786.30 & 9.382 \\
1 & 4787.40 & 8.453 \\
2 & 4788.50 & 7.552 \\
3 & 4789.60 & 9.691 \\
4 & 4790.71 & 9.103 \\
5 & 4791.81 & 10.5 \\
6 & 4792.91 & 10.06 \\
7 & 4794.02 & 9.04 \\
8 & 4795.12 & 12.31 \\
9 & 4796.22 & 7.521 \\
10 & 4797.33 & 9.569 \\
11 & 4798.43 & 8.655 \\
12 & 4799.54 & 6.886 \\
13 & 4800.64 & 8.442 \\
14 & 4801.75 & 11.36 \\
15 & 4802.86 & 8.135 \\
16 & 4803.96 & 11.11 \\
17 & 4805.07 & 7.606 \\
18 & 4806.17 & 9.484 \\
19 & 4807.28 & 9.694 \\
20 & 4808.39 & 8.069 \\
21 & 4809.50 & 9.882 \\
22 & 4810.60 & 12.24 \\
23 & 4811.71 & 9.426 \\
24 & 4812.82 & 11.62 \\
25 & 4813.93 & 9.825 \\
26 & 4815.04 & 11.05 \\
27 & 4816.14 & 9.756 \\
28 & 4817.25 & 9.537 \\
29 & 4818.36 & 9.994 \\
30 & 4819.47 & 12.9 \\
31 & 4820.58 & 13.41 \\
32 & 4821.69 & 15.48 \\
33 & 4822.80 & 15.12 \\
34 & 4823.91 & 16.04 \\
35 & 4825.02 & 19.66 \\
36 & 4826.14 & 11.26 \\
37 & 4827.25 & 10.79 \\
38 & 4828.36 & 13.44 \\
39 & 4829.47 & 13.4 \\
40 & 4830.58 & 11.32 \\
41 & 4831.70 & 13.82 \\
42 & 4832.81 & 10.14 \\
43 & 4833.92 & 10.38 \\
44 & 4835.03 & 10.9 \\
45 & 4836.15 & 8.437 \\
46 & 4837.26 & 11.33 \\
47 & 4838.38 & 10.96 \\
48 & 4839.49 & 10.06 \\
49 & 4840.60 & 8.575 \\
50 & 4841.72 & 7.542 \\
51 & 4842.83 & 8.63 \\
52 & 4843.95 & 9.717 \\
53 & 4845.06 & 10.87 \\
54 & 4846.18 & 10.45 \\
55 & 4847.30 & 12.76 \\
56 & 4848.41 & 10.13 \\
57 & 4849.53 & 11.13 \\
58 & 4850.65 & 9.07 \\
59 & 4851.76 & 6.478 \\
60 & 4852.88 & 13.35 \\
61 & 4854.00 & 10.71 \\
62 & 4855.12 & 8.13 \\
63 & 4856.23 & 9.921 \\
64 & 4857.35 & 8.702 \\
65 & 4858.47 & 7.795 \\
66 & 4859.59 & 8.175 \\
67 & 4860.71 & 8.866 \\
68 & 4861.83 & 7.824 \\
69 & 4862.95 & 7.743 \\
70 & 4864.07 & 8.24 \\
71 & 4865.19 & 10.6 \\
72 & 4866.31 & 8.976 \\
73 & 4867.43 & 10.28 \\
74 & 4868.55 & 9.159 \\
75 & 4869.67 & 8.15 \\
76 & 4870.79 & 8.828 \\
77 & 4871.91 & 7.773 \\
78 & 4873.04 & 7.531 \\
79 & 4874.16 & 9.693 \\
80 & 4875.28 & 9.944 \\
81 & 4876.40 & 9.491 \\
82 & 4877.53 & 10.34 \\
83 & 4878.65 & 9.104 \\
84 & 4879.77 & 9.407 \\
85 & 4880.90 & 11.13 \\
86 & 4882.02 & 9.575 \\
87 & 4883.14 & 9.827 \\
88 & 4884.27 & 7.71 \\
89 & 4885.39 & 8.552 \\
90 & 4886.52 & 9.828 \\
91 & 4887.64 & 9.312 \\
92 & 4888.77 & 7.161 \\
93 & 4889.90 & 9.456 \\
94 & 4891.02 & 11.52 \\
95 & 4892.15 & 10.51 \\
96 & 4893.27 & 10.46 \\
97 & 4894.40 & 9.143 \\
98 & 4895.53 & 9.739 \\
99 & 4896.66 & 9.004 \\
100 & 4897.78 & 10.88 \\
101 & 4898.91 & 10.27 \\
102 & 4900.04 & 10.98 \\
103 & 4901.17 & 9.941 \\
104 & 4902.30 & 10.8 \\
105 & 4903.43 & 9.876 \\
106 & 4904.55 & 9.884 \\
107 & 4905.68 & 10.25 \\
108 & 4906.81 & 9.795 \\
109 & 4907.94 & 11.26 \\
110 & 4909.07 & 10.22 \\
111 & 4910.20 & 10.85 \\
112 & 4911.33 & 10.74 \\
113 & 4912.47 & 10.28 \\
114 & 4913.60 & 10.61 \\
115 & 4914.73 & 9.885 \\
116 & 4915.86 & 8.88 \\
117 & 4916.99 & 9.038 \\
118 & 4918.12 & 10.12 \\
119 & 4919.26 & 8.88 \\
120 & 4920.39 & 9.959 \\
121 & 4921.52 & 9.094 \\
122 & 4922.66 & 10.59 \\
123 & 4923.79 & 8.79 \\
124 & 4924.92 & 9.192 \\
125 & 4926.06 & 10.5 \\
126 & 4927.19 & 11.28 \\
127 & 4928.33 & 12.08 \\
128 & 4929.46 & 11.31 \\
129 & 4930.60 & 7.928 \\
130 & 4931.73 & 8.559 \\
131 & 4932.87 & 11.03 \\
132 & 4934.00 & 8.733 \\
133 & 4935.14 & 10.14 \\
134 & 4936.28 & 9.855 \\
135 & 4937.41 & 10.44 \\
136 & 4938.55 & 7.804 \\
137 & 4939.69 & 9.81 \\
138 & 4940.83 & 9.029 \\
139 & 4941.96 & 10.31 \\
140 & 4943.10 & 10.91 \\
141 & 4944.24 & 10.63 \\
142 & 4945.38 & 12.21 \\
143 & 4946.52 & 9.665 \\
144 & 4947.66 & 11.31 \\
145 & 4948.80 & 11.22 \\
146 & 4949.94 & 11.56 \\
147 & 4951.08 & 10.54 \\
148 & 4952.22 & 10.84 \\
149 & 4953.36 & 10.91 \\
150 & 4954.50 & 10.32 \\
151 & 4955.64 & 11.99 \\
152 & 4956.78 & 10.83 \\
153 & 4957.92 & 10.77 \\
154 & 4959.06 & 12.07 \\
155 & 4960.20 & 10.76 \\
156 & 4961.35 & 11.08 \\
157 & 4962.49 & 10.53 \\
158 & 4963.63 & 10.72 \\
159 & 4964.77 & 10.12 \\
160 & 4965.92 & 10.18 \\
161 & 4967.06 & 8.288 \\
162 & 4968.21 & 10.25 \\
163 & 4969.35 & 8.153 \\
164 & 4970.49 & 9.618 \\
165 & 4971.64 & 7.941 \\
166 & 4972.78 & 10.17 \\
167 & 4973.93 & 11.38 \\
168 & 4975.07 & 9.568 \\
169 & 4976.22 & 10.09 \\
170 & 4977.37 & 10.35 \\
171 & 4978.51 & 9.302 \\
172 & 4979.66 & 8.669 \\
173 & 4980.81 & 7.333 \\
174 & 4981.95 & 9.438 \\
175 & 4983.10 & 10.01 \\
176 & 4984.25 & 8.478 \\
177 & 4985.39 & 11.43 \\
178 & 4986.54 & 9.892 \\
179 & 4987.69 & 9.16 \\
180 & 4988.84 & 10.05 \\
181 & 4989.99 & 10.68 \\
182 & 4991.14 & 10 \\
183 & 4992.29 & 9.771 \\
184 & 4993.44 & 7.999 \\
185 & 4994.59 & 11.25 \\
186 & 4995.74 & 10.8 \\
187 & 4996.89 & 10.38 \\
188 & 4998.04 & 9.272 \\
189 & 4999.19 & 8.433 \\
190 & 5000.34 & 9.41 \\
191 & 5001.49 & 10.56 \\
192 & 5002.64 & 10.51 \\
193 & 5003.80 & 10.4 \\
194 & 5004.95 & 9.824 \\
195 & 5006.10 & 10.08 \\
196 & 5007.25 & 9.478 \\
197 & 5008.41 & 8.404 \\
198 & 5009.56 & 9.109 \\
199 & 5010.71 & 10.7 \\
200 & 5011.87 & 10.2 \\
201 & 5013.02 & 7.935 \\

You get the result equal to 2.5 AA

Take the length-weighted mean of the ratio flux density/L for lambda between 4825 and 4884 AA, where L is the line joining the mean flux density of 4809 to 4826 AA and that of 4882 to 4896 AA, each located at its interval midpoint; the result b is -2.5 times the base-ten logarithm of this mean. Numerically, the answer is 0.10 mag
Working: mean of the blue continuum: 12.4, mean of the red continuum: 9.44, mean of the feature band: 9.91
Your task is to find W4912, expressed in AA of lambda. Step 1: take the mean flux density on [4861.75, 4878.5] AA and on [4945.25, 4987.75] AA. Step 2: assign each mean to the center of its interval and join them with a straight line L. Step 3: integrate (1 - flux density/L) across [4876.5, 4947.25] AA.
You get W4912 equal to -3.0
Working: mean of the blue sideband 9.01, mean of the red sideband 10.2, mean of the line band 9.92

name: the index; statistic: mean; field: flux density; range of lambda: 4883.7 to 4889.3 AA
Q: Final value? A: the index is 8.51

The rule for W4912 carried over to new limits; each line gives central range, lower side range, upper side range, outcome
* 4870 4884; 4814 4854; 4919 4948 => 1.9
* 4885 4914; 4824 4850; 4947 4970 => 2.2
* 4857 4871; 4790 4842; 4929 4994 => 2.4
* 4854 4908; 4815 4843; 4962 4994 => 7.8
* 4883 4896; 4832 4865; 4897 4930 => 0.7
